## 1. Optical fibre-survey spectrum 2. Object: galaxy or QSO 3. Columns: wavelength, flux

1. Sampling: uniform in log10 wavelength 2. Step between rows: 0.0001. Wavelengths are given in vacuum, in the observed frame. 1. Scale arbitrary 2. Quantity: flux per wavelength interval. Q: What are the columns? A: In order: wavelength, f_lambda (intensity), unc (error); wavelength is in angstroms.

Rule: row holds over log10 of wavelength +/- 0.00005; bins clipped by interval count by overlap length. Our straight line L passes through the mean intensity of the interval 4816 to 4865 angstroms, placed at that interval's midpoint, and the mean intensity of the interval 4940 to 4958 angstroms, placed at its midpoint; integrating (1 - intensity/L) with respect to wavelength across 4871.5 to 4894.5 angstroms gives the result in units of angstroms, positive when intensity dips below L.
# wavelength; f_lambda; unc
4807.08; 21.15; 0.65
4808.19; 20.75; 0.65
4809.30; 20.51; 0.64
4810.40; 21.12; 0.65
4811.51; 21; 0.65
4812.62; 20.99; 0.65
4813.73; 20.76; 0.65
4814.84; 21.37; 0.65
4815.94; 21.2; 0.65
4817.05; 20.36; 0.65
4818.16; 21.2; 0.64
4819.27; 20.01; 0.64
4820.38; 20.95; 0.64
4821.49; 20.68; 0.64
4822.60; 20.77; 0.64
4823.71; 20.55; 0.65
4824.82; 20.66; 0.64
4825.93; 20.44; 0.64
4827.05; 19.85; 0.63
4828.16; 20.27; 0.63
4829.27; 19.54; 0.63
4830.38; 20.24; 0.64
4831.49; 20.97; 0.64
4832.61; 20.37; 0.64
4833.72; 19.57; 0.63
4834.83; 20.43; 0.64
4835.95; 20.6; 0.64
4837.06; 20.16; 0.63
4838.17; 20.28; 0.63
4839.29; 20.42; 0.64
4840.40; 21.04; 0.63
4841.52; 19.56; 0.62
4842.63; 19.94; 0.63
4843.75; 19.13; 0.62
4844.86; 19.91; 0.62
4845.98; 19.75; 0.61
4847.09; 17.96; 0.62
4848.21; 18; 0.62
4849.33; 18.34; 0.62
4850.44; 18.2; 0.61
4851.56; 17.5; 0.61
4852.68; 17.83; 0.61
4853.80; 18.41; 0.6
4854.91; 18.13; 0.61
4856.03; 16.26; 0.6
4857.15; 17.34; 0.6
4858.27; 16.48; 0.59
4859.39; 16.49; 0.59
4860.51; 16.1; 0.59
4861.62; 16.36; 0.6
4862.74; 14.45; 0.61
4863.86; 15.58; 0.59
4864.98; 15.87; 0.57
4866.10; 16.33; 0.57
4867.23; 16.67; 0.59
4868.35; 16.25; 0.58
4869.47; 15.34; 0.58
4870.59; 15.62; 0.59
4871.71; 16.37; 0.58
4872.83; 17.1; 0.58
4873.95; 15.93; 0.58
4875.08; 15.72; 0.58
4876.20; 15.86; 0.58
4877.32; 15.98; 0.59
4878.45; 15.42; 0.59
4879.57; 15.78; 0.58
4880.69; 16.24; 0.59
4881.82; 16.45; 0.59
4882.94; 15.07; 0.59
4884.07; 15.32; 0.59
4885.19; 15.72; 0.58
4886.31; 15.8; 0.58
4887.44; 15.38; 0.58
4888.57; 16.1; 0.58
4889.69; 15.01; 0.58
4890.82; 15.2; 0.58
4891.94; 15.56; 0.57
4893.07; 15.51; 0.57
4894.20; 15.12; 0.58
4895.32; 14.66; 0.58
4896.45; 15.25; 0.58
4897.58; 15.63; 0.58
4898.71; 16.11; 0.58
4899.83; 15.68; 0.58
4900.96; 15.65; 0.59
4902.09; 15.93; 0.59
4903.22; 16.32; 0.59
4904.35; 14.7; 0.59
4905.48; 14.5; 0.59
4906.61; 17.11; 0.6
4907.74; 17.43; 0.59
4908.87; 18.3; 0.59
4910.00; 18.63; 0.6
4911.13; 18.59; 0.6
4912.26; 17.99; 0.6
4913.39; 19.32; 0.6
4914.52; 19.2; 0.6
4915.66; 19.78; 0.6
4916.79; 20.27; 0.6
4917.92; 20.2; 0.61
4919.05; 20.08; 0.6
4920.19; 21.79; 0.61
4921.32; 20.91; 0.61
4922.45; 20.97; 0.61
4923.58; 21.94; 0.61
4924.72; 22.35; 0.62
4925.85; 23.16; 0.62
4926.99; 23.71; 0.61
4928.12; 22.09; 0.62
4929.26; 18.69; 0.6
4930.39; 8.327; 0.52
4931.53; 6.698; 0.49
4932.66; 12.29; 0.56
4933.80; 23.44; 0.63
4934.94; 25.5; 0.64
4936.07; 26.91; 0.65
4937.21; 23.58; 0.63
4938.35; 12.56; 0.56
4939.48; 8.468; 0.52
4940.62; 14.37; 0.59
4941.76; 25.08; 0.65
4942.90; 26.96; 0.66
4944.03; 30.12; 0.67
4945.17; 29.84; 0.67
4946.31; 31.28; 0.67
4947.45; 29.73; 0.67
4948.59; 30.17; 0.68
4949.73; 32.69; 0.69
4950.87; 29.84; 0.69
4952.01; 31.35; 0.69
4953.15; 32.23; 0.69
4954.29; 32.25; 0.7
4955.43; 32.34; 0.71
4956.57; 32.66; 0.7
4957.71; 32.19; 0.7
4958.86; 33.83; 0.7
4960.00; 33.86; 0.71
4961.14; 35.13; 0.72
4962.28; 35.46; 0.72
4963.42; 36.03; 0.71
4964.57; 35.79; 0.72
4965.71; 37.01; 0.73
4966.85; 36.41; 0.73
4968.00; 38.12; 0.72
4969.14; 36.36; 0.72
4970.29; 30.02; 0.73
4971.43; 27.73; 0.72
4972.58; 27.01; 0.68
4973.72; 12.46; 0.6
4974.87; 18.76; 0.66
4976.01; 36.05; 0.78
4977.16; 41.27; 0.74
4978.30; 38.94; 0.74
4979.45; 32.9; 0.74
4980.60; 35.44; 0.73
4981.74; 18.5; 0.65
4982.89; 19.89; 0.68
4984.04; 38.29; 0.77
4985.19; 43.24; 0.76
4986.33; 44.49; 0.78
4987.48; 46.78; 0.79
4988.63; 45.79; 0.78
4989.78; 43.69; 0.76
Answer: 7.3 angstroms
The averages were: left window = 19.1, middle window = 15.7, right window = 29.5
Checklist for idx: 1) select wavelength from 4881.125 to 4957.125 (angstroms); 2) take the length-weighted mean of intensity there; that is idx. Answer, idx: 20.2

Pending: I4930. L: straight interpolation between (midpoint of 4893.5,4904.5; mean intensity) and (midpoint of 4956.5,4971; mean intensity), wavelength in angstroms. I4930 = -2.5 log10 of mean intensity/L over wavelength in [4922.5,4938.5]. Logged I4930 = 0.26 mag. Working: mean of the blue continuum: 15.5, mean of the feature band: 19.6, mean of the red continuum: 34.8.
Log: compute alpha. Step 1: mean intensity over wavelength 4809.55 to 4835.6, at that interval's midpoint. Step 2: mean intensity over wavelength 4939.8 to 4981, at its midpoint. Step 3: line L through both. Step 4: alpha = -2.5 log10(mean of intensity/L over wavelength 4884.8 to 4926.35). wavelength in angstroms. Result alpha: 0.47 mag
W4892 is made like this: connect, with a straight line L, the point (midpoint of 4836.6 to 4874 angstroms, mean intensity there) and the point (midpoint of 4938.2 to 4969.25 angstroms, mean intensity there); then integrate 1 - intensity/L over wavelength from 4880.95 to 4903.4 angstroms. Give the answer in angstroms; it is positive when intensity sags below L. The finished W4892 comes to 6.9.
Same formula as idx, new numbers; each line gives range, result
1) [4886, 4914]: 16.2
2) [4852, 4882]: 16.3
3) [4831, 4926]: 17.6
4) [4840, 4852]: 19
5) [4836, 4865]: 18.1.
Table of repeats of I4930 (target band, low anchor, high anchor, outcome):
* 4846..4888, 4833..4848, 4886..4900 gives 0.07 mag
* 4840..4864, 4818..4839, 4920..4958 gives 0.18 mag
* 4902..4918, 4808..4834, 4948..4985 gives 0.47 mag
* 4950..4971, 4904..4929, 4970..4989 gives -0.18 mag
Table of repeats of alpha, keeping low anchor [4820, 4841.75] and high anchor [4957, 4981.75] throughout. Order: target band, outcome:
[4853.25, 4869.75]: 0.37 mag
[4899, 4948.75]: 0.40 mag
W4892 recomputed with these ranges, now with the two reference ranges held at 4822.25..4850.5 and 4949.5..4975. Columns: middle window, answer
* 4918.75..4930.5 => 3.1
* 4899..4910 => 4.2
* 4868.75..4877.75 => 2.9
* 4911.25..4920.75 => 2.7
